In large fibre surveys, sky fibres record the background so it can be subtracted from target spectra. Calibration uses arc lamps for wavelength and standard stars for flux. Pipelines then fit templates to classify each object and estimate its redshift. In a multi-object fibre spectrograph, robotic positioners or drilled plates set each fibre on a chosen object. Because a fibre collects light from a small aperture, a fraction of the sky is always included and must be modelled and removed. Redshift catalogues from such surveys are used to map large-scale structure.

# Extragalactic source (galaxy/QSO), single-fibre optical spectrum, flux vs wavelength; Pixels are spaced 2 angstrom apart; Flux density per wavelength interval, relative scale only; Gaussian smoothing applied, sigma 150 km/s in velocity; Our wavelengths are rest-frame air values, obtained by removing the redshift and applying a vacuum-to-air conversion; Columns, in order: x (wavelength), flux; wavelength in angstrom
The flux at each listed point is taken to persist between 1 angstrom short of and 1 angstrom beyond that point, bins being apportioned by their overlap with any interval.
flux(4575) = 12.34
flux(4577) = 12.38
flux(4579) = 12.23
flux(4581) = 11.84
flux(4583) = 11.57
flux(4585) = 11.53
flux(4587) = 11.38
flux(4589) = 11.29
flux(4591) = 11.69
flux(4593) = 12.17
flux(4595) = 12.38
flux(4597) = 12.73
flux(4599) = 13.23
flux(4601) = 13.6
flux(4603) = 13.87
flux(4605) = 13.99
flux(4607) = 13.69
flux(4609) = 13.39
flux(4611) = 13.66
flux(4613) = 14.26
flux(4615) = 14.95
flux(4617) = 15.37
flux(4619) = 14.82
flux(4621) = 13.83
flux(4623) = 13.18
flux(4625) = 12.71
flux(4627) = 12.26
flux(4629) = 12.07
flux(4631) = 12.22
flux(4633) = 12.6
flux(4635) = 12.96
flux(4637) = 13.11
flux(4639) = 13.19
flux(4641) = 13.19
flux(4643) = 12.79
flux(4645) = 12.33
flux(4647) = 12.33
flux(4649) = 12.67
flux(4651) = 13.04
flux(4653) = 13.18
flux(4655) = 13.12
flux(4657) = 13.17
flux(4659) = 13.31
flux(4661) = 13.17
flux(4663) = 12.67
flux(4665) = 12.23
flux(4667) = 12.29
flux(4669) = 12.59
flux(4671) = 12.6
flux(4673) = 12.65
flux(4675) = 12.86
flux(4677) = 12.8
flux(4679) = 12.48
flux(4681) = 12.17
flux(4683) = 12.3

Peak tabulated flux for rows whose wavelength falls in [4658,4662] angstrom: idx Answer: 13.31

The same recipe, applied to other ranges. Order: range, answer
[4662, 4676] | 12.86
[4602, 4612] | 13.99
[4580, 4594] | 12.17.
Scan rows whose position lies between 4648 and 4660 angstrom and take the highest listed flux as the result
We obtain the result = 13.31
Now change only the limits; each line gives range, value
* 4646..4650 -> 12.67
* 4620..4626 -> 13.83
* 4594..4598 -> 12.73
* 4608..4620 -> 15.37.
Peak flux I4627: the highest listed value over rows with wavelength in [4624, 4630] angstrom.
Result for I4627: 12.71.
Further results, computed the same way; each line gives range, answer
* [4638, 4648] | 13.19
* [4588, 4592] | 11.69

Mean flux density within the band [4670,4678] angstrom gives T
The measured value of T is 12.7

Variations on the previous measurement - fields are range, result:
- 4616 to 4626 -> 14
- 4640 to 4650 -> 12.7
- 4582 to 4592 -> 11.5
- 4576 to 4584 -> 12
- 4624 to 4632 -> 12.3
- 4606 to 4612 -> 13.6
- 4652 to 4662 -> 13.2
